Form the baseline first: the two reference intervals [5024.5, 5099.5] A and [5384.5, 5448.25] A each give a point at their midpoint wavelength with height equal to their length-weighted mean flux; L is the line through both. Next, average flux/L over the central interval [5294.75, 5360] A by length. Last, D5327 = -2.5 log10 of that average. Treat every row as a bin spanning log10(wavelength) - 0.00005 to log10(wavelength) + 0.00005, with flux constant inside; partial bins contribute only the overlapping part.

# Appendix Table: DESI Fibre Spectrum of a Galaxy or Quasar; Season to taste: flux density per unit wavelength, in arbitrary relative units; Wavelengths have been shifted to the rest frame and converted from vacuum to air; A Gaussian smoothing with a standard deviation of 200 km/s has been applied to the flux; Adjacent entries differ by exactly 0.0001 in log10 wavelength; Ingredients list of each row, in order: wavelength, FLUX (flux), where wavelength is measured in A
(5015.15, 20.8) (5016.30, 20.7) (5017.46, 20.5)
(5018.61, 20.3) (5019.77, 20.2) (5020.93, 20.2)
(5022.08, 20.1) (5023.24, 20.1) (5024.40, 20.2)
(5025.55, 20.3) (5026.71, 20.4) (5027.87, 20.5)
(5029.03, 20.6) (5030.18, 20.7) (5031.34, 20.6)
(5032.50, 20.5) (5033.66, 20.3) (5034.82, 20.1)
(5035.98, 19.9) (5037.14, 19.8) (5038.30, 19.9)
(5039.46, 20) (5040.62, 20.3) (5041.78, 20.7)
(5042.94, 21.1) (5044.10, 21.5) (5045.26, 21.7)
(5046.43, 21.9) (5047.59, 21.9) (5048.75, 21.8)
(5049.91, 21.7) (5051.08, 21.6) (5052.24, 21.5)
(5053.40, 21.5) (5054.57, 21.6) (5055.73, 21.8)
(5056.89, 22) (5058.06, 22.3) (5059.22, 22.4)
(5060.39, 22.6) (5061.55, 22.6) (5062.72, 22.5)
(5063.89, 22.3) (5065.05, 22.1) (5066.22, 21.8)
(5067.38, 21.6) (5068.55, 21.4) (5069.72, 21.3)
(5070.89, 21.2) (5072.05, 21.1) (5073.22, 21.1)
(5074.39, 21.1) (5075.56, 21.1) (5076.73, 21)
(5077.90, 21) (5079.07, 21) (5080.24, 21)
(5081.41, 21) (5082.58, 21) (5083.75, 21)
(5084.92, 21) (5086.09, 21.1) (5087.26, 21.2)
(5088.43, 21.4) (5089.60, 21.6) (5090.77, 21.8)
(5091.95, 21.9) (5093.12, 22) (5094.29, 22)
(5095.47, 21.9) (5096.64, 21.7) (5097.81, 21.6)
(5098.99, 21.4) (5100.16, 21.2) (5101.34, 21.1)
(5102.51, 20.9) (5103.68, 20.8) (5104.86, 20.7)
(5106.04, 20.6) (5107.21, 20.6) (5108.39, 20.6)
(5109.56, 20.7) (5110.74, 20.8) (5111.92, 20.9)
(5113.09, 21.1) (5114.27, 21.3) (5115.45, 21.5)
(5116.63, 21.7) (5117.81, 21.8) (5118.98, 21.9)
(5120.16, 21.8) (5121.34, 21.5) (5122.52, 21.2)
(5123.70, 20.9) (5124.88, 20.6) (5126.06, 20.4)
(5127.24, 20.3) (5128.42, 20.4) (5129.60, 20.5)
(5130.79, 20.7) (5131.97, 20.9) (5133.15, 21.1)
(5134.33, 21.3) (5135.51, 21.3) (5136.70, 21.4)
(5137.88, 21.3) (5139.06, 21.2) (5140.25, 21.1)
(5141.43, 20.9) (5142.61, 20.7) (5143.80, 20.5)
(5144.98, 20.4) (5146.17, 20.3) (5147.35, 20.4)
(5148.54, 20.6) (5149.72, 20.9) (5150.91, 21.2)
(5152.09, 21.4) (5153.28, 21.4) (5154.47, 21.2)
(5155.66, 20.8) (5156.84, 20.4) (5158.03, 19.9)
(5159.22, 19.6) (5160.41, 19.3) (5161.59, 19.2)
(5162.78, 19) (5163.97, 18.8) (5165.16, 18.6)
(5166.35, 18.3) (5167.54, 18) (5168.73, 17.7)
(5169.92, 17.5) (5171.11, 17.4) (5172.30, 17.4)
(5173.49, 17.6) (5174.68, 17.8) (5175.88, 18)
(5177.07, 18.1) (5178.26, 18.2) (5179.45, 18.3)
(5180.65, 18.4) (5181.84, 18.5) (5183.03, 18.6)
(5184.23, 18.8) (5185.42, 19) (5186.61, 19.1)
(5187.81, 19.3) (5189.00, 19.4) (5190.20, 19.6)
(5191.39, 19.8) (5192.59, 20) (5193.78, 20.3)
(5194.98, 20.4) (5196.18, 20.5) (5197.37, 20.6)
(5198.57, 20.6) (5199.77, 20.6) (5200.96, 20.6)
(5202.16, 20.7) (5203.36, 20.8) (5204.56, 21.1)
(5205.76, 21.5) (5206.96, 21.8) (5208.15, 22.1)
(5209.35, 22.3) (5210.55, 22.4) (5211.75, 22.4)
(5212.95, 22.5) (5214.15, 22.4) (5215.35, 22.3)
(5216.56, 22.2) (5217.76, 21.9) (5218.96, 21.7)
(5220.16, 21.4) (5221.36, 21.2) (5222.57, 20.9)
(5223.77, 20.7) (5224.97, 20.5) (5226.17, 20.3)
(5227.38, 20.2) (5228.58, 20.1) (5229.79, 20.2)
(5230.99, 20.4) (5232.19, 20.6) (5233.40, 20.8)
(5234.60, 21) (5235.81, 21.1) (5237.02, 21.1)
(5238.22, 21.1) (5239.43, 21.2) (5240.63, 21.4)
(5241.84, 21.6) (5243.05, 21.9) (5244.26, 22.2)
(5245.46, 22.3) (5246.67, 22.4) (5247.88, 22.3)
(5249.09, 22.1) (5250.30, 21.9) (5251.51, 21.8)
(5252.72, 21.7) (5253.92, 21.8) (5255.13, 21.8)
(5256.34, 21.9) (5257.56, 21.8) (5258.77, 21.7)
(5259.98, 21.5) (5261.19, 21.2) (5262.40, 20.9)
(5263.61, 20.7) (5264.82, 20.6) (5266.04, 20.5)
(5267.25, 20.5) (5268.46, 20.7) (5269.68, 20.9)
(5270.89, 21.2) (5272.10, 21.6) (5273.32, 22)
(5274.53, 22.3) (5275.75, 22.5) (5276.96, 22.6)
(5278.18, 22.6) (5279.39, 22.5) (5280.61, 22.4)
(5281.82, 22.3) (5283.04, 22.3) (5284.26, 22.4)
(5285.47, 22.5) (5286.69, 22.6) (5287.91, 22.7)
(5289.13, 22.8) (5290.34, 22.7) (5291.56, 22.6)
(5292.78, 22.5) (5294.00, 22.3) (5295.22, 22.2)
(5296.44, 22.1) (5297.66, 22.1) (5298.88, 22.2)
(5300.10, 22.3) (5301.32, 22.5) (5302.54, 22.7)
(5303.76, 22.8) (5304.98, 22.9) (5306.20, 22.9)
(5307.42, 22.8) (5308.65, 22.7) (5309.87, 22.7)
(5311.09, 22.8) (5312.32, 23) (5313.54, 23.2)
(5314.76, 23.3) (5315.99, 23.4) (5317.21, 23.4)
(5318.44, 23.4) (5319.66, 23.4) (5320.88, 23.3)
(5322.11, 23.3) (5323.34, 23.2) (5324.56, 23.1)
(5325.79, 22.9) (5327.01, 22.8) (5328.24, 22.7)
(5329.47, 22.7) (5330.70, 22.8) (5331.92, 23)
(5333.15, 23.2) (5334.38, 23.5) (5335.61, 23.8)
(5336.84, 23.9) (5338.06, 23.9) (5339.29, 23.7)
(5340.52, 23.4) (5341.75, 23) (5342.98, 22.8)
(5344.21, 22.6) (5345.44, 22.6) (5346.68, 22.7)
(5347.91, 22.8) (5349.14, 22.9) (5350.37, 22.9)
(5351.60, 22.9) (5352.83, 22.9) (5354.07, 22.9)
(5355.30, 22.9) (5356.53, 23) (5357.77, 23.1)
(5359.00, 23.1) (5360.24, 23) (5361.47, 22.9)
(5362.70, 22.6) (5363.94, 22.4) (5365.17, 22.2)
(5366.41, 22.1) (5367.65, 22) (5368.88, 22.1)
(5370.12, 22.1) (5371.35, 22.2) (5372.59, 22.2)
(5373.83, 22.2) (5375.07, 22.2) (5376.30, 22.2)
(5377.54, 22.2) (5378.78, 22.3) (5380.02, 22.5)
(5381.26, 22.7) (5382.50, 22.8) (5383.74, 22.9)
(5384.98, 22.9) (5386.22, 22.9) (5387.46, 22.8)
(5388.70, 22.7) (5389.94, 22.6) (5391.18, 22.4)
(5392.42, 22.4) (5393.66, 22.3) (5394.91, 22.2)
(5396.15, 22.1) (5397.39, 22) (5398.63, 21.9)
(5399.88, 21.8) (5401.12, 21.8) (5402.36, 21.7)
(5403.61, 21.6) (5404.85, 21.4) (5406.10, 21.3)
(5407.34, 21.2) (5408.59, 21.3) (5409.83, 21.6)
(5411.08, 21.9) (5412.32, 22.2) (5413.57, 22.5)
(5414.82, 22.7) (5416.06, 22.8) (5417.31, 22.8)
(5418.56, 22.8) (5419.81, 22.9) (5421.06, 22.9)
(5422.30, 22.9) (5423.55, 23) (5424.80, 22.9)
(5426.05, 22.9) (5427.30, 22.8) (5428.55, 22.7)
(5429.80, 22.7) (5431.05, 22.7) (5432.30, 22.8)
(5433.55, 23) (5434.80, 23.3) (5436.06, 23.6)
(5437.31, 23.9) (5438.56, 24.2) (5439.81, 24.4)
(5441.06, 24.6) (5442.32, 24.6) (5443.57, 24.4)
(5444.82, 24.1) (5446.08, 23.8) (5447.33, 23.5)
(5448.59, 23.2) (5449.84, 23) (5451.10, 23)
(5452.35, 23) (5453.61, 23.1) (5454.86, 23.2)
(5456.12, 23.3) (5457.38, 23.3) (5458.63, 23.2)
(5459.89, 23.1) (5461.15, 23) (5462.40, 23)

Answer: -0.03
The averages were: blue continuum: 21.3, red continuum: 22.7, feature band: 23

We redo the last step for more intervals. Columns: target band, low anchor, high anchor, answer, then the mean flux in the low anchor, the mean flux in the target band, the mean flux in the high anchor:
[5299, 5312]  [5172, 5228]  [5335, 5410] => -0.05 mag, 20.3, 22.7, 22.5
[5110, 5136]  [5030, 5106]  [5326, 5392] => 0.03 mag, 21.3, 21.1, 22.8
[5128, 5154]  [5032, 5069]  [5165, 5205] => -0.06 mag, 21.4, 20.9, 19.1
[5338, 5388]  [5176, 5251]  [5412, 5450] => -0.01 mag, 20.8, 22.7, 23.3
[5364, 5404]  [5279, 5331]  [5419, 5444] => 0.04 mag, 22.7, 22.3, 23.3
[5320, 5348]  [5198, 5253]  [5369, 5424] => -0.06 mag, 21.4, 23.1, 22.3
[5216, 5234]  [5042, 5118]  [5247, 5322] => 0.06 mag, 21.4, 20.9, 22.2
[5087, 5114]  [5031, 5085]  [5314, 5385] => 0.01 mag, 21.3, 21.2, 22.9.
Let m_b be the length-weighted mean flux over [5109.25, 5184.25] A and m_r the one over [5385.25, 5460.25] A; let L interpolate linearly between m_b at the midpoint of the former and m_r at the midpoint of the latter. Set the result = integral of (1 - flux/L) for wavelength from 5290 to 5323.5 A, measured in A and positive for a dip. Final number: -1.8 A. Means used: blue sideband 20.1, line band 22.8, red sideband 22.8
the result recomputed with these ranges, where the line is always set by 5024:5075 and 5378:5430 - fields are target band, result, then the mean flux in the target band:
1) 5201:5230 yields 0.5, 21.4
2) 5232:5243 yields 0.3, 21.1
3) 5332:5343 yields -0.7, 23.5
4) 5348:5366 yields -0.5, 22.8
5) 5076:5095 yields 0.0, 21.3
